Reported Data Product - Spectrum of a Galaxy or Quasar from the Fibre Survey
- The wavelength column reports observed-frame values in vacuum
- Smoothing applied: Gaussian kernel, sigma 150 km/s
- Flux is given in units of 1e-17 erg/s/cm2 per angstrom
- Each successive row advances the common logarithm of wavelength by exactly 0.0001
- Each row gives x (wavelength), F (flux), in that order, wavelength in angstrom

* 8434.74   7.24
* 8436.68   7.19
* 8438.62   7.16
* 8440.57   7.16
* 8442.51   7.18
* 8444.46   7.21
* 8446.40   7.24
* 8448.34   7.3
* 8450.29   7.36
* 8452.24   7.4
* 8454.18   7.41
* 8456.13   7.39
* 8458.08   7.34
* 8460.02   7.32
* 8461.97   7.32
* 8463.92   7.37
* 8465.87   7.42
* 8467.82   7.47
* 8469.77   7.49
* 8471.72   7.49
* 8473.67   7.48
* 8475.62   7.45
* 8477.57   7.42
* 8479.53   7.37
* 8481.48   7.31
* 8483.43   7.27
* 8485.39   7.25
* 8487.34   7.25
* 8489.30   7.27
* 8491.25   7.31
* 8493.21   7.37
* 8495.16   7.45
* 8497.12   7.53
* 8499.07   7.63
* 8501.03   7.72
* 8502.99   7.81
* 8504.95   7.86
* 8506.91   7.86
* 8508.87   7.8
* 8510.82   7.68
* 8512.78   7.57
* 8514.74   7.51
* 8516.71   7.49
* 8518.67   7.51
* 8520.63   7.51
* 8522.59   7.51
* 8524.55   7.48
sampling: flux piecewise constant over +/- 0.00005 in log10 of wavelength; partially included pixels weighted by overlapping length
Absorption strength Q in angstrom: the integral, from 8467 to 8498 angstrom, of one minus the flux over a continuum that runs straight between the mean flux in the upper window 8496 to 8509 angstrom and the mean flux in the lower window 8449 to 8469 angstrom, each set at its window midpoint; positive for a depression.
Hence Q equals 0.75 angstrom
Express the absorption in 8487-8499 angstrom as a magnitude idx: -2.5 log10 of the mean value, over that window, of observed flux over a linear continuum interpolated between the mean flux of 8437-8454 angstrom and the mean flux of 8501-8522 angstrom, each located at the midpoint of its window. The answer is 0.02 mag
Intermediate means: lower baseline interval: 7.26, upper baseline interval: 7.66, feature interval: 7.39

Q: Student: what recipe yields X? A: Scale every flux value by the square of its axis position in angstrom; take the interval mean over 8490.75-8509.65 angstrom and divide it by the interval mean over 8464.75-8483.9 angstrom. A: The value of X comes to 1.04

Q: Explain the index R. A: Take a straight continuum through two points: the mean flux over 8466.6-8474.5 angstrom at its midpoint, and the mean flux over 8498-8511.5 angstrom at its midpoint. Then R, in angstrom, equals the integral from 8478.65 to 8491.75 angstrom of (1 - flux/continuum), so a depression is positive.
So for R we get 0.54 angstrom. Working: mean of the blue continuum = 7.48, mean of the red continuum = 7.77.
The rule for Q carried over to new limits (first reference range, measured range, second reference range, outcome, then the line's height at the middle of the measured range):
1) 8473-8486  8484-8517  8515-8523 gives -0.5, 7.44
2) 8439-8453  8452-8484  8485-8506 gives -0.1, 7.36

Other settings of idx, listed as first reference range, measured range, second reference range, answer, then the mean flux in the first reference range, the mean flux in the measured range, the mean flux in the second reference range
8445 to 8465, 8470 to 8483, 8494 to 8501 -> 0.01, 7.34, 7.42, 7.56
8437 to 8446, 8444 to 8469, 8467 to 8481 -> -0.01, 7.18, 7.36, 7.45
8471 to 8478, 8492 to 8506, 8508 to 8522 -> -0.01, 7.47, 7.62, 7.58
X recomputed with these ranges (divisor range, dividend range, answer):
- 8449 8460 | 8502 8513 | 1.07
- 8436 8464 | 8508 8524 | 1.06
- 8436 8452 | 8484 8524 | 1.06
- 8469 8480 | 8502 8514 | 1.05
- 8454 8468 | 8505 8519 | 1.05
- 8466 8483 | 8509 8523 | 1.03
